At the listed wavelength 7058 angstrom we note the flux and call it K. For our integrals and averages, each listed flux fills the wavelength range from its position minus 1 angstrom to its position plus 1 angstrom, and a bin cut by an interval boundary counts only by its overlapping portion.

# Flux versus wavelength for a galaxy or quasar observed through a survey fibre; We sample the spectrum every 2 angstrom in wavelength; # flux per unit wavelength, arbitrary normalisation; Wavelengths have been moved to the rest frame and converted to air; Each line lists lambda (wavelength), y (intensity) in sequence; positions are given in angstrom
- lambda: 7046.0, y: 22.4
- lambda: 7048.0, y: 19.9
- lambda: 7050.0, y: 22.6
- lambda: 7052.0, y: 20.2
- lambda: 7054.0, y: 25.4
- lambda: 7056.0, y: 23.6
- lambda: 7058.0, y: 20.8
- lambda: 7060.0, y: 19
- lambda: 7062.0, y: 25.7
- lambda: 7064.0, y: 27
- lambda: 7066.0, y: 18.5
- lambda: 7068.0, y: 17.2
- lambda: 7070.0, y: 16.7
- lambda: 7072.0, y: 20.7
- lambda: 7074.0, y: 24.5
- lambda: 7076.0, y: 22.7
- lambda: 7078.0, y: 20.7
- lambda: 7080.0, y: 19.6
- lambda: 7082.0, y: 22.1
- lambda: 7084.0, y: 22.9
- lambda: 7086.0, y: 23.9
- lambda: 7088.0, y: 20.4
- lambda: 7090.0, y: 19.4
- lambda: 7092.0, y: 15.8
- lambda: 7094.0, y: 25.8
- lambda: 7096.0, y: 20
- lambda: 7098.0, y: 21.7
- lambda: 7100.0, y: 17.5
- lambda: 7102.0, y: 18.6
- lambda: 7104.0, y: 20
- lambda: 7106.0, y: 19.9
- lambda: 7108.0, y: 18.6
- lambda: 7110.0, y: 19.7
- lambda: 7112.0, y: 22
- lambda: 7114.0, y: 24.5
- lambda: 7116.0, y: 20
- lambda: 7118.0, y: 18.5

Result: 20.8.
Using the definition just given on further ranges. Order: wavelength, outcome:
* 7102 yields 18.6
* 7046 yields 22.4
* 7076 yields 22.7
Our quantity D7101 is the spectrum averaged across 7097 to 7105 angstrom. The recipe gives 19.5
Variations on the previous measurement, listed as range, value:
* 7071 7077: 22.6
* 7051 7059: 22.5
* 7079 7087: 22.1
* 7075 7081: 21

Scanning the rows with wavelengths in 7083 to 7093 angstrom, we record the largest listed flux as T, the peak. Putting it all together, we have 23.9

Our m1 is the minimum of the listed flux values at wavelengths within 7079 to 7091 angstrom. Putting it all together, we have 19.4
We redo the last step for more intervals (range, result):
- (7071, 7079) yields 20.7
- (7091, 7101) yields 15.8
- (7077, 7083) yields 19.6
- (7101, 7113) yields 18.6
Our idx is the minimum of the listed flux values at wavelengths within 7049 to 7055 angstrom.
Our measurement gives 20.2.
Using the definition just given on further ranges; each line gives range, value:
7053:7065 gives 19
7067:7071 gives 16.7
